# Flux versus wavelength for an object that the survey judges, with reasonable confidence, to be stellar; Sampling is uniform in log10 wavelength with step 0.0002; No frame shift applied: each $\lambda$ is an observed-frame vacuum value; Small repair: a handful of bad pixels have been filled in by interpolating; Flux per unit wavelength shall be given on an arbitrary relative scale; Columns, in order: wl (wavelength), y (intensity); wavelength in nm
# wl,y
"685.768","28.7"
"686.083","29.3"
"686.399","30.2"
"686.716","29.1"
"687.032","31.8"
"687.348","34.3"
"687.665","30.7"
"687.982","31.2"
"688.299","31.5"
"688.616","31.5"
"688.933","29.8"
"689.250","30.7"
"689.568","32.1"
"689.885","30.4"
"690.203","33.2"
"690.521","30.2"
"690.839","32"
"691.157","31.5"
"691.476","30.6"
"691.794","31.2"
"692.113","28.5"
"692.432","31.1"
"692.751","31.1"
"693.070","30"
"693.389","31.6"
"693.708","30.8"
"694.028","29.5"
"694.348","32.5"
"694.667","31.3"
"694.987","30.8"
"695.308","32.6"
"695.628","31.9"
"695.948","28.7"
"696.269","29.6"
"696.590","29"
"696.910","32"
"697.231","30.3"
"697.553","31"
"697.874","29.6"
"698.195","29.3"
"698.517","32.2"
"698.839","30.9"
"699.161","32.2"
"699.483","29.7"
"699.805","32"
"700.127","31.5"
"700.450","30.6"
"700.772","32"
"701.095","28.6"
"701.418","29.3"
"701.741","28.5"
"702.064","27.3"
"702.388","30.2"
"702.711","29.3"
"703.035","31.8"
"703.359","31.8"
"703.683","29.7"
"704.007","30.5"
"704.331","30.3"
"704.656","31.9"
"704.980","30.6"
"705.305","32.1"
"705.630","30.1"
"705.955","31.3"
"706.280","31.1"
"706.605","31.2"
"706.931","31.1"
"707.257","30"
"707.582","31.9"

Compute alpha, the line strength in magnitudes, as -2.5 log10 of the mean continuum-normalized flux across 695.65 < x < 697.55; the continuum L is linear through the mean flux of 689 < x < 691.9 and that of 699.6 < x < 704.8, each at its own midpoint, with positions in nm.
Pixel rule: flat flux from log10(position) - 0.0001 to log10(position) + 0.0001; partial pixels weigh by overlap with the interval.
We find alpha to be 0.02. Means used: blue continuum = 31.3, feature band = 30.2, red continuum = 30.3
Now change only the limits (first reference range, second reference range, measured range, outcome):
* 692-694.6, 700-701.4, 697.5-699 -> 0.000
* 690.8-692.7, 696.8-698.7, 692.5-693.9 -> -0.005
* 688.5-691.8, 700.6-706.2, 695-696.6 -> 0.011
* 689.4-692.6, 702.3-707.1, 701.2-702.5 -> 0.079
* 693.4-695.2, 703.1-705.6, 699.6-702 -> 0.028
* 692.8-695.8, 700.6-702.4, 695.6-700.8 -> -0.019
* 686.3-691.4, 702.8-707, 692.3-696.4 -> 0.010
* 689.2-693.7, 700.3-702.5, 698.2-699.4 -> -0.050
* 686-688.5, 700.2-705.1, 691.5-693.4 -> 0.009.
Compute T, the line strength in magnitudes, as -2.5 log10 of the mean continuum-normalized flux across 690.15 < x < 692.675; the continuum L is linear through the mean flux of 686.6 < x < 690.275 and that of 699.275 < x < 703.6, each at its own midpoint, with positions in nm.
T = 0.01 mag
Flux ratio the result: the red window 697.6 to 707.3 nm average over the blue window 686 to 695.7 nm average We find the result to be 0.98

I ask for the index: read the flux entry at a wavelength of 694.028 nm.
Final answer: 29.5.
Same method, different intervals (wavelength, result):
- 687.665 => 30.7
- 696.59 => 29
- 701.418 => 29.3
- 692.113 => 28.5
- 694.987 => 30.8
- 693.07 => 30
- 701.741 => 28.5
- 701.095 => 28.6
